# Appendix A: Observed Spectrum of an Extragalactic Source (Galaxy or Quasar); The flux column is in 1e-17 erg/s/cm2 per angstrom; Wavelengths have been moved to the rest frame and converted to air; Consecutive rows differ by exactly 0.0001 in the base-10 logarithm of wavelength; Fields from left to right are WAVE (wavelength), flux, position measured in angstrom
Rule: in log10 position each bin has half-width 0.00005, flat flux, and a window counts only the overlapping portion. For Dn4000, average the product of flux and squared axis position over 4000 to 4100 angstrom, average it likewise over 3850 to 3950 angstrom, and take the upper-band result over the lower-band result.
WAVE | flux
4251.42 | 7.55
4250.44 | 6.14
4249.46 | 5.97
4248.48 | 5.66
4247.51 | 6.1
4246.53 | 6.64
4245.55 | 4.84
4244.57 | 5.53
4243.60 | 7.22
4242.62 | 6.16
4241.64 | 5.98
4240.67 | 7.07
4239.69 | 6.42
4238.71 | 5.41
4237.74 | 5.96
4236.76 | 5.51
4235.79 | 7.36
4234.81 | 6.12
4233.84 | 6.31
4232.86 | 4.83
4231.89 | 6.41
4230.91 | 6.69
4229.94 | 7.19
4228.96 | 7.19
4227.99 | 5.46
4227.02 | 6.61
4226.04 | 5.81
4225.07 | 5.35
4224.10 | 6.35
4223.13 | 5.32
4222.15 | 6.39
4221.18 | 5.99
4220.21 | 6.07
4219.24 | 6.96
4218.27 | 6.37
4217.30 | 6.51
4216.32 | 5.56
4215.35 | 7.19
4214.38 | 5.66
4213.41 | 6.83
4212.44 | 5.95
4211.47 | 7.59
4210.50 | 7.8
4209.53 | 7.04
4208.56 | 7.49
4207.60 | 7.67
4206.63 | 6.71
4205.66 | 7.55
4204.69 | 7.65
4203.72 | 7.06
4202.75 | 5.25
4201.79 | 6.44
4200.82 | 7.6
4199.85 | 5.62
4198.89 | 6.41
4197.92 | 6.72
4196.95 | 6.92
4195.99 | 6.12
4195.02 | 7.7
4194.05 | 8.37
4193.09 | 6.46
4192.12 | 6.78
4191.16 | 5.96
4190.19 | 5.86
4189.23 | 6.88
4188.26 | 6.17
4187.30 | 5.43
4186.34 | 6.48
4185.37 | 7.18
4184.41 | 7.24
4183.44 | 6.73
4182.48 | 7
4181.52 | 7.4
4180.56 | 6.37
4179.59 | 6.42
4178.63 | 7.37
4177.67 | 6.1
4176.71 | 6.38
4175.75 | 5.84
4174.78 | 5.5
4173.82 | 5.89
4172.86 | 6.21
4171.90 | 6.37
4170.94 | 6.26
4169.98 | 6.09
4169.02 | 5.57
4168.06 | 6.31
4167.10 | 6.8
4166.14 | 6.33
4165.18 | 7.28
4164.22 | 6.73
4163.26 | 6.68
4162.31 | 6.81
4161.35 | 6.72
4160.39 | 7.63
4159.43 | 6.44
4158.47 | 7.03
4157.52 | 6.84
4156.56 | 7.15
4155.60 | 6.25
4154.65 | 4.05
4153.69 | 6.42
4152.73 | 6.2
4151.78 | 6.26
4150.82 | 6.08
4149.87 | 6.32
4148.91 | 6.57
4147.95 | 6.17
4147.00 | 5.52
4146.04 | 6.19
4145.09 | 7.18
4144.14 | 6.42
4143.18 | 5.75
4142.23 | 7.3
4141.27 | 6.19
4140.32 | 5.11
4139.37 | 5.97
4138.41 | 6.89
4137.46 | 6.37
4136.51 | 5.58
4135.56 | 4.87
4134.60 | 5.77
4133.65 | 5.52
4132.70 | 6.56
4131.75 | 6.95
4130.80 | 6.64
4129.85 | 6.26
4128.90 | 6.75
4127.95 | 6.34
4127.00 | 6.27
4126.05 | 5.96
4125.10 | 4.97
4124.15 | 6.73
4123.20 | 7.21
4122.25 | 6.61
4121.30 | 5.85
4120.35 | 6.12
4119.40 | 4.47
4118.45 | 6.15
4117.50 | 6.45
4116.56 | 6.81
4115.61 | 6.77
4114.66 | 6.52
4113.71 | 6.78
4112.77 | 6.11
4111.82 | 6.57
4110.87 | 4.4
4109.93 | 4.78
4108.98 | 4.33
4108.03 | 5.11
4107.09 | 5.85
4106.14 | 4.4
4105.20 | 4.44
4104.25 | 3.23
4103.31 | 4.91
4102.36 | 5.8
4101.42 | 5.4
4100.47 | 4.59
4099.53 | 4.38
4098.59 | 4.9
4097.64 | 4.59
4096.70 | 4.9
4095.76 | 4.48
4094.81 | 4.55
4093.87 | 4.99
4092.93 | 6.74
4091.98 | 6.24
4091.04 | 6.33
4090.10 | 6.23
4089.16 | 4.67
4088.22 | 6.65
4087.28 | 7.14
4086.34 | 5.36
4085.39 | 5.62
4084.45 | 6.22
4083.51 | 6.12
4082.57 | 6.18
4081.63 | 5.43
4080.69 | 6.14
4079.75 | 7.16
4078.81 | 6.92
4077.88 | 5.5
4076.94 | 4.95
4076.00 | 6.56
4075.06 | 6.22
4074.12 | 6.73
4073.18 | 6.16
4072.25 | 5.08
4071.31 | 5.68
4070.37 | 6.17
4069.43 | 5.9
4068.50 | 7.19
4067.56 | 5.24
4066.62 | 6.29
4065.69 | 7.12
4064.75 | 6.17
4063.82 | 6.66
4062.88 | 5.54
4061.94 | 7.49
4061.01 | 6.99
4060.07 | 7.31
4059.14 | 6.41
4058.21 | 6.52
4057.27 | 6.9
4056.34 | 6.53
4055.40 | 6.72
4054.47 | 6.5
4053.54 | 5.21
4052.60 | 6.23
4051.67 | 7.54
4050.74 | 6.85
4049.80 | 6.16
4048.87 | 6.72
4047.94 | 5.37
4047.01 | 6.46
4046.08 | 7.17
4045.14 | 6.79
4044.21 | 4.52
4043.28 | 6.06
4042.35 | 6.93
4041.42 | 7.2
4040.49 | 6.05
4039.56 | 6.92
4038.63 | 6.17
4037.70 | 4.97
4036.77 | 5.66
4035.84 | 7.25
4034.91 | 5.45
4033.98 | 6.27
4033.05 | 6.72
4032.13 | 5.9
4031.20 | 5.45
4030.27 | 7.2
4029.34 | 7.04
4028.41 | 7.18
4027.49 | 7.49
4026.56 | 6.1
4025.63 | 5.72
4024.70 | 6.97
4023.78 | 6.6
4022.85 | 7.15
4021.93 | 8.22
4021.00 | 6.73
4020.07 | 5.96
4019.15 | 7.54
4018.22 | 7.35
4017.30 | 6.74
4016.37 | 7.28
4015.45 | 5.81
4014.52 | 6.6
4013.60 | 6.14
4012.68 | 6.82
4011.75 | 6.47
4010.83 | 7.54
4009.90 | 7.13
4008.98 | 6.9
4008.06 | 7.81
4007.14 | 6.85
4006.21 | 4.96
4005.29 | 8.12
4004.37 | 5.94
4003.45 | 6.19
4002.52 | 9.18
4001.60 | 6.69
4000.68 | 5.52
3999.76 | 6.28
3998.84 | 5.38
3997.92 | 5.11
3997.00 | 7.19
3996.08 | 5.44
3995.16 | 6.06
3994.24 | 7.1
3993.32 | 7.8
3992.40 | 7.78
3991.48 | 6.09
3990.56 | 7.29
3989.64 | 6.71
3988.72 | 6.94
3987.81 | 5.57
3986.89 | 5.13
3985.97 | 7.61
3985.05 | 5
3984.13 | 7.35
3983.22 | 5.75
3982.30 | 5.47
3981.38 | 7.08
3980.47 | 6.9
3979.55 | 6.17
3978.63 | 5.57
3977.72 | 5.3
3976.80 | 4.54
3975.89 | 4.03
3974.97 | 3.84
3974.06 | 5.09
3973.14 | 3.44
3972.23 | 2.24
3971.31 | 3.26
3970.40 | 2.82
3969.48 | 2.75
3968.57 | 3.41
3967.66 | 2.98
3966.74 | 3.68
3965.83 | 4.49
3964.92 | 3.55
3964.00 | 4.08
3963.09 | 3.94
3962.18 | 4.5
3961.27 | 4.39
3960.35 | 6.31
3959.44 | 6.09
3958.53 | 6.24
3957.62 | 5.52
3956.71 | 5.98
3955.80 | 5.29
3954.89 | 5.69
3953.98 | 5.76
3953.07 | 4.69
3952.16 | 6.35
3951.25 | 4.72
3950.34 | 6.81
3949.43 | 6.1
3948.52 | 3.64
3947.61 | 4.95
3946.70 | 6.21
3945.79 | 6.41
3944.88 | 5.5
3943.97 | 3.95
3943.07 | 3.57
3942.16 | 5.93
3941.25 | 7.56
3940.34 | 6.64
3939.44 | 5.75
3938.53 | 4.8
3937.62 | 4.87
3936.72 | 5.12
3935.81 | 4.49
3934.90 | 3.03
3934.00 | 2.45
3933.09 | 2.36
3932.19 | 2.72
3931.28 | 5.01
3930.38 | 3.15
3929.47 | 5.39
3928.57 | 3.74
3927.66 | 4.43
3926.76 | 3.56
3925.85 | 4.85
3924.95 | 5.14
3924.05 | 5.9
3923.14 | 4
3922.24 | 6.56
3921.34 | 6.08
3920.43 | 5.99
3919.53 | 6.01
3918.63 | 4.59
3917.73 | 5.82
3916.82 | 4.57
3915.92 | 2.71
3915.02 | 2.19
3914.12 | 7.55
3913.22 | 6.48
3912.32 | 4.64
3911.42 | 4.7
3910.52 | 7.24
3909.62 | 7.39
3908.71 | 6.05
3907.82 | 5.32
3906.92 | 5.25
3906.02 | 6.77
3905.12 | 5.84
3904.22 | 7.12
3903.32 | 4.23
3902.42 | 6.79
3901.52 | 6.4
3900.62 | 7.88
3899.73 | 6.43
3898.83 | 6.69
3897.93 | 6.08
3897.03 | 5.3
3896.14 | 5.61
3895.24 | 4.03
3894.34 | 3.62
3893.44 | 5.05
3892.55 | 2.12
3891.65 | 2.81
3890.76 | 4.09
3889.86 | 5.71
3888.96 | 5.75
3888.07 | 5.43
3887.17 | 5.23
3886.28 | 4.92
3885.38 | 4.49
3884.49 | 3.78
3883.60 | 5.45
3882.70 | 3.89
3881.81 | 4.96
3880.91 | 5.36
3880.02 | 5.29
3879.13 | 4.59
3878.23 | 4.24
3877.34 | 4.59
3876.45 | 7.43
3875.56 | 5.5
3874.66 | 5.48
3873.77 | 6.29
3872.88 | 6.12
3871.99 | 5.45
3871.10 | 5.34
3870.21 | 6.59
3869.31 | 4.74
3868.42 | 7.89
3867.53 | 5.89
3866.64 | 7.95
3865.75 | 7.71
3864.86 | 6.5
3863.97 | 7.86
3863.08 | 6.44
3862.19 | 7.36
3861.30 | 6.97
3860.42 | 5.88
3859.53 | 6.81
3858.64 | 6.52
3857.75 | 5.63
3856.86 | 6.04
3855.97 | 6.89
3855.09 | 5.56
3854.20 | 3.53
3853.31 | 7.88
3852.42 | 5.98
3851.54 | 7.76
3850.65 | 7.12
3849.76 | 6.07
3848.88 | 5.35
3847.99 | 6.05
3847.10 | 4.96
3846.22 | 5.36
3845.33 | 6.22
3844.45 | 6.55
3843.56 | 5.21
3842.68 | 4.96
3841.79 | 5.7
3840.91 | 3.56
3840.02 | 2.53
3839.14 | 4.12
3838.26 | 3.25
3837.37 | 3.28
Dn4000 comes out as 1.26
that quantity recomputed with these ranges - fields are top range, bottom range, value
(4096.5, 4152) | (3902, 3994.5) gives 1.23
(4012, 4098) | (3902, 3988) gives 1.32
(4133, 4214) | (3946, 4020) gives 1.24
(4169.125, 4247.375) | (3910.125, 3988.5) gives 1.48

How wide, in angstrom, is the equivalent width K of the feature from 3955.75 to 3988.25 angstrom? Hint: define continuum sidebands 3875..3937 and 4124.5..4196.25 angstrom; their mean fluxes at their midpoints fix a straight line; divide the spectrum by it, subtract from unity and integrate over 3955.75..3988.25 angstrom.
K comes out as 3.2 angstrom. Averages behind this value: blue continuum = 5.04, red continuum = 6.38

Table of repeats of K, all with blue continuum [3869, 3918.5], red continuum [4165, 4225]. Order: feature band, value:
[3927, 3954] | 3.3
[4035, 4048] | -0.7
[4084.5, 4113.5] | 4.2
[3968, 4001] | 1.1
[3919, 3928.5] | 0.5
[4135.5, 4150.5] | 0.4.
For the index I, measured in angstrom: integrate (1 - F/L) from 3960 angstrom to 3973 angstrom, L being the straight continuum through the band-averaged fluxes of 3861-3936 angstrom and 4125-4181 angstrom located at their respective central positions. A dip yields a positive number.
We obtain 4.3 angstrom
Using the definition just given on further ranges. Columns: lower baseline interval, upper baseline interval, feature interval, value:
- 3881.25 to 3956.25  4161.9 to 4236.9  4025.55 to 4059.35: -3.8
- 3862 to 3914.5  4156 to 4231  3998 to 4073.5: -4.9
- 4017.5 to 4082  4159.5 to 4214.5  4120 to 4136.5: 1.0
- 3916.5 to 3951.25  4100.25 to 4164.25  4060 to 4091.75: -2.6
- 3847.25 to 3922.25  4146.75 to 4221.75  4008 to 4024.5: -2.3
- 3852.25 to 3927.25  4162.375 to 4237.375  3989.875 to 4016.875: -3.3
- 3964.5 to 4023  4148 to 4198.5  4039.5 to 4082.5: -1.4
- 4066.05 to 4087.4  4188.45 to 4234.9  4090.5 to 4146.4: 4.1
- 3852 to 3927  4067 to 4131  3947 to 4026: -1.8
